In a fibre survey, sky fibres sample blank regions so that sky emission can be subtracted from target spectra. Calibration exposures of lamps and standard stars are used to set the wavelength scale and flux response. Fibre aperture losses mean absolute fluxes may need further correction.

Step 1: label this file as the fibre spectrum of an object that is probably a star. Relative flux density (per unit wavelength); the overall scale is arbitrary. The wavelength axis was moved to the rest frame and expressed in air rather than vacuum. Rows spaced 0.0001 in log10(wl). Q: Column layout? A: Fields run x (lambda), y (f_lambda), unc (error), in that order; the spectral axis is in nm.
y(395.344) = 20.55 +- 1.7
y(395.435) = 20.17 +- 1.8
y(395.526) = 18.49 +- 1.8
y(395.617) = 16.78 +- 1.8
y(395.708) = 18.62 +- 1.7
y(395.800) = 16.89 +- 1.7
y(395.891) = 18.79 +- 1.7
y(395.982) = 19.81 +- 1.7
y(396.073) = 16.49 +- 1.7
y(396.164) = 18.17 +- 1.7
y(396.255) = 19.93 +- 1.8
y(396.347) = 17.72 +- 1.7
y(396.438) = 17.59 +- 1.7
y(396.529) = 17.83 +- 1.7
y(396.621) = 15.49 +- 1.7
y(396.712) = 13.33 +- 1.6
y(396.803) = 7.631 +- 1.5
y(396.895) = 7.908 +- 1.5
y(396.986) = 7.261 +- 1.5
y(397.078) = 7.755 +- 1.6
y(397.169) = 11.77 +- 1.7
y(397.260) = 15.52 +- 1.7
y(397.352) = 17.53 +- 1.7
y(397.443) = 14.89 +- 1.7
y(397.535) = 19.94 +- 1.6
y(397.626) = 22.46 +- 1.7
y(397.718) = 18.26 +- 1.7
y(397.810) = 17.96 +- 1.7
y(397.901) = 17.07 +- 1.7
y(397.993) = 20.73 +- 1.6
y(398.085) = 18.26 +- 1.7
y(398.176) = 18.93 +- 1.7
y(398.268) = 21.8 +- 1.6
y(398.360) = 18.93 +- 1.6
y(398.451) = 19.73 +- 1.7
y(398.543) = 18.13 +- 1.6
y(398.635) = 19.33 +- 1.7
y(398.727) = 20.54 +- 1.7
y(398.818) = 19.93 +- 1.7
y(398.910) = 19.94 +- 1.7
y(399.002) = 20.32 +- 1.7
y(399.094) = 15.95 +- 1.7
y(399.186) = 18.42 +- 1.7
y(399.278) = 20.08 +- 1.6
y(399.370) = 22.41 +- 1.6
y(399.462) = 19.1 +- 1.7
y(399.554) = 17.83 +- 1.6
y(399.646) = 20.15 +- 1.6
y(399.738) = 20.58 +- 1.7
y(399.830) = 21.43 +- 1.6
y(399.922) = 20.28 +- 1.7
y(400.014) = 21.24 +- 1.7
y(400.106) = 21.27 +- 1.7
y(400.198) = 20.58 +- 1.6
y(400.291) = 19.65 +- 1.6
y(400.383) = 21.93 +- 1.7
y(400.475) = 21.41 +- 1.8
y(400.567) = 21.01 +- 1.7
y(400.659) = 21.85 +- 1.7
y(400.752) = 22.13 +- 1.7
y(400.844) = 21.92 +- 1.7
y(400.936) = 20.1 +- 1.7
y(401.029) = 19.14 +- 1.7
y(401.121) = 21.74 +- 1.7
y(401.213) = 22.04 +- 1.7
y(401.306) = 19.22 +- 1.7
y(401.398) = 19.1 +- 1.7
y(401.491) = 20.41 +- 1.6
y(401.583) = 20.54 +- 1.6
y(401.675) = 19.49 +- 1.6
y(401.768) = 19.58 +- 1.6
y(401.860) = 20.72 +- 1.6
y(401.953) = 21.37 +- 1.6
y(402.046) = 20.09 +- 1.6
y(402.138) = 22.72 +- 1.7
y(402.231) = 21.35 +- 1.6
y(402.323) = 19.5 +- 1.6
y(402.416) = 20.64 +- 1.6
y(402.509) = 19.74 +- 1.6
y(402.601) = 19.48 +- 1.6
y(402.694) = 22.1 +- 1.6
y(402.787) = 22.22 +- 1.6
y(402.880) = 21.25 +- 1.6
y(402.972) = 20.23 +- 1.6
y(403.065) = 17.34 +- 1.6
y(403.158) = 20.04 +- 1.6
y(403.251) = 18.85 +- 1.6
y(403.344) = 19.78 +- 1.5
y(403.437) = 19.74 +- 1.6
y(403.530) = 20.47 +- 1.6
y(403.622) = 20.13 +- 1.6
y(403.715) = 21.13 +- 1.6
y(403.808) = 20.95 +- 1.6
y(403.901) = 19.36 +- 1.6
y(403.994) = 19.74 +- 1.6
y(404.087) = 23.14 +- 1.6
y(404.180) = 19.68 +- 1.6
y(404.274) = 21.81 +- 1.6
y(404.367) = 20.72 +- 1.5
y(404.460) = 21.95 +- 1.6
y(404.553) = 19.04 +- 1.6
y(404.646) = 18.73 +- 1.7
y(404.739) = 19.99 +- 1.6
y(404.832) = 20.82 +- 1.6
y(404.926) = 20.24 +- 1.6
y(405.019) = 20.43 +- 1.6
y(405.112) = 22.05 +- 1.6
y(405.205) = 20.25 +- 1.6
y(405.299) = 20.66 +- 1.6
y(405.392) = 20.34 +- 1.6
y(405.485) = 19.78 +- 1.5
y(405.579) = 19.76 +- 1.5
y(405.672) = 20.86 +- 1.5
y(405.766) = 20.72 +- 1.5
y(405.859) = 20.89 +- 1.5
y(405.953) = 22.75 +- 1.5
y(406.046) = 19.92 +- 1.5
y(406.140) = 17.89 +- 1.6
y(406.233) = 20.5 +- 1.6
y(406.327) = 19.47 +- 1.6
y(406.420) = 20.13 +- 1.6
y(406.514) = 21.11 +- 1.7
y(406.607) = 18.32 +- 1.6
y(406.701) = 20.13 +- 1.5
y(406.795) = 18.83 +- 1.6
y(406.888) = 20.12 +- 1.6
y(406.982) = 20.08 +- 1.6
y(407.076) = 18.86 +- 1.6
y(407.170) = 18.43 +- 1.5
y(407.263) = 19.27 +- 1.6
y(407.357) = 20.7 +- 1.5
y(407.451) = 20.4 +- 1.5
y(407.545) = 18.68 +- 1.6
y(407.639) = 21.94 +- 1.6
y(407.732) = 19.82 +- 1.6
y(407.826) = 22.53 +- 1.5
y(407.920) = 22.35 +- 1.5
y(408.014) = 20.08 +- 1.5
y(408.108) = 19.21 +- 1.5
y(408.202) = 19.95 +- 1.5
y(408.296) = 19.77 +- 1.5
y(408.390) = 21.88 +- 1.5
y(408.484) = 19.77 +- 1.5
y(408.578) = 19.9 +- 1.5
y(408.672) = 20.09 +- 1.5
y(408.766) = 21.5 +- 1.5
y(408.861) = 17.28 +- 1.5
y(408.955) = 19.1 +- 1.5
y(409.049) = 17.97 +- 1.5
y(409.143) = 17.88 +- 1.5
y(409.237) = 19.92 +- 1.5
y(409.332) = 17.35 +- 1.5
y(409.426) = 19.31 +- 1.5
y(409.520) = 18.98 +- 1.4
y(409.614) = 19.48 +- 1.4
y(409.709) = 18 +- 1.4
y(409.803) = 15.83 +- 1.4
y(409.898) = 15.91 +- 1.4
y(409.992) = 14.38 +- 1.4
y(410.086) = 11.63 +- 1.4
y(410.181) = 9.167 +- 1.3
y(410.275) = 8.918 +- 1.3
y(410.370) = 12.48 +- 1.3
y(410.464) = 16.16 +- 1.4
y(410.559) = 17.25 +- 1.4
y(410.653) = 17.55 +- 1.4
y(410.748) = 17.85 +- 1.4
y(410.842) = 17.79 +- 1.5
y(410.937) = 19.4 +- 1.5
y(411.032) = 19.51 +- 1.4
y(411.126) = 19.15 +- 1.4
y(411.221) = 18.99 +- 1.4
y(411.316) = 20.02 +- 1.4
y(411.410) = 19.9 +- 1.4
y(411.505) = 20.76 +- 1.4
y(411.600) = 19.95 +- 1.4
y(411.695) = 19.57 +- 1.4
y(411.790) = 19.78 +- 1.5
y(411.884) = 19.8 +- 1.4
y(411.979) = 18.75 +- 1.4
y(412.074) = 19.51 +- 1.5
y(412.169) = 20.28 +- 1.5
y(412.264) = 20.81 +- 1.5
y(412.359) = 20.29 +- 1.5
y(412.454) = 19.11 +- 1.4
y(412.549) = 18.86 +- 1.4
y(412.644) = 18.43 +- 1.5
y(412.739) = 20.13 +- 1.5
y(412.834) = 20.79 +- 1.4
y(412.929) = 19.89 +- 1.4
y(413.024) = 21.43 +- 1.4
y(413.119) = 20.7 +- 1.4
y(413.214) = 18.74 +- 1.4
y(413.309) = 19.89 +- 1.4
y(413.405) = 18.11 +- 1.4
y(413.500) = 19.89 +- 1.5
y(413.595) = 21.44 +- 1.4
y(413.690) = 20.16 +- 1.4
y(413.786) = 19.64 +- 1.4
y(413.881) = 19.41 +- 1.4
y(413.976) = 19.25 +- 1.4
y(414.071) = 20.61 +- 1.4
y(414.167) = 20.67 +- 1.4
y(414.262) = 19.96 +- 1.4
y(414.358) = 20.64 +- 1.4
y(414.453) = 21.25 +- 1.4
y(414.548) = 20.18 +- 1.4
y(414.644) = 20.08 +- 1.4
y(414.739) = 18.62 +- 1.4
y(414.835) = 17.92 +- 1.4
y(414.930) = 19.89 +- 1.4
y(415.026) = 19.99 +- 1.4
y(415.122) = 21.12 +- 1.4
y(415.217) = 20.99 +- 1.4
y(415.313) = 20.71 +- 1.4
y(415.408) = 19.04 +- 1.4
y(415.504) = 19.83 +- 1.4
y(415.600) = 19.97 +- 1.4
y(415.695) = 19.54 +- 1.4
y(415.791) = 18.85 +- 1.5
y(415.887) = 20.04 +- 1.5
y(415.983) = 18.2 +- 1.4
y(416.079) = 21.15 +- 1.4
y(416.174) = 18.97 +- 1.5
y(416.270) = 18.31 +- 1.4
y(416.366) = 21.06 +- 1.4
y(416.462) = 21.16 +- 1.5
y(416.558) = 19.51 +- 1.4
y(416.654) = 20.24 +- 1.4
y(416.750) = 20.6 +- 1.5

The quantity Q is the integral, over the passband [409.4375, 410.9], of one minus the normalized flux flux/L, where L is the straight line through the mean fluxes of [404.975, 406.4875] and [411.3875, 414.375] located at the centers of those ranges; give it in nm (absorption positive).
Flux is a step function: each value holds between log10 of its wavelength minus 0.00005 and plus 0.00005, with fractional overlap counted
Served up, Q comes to 0.33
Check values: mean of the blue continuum 20.4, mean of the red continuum 19.9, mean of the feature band 15.5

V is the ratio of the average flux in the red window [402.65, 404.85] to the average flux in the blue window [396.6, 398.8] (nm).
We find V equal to 1.25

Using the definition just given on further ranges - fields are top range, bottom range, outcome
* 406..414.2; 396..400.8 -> 1.04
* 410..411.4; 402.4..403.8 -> 0.80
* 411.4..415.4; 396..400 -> 1.13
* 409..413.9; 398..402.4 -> 0.91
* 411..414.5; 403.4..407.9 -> 0.98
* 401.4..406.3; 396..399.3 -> 1.20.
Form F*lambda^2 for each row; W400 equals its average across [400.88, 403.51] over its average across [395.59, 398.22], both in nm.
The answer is 1.28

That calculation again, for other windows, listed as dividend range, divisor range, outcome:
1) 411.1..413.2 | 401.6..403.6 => 1.02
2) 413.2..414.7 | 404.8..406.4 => 1.02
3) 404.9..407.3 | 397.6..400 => 1.06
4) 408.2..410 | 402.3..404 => 0.96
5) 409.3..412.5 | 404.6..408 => 0.90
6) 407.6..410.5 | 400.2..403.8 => 0.91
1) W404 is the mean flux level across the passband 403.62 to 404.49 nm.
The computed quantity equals 20.9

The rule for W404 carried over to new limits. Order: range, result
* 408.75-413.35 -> 18.3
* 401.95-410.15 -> 19.8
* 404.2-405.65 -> 20.4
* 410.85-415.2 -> 19.8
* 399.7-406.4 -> 20.5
